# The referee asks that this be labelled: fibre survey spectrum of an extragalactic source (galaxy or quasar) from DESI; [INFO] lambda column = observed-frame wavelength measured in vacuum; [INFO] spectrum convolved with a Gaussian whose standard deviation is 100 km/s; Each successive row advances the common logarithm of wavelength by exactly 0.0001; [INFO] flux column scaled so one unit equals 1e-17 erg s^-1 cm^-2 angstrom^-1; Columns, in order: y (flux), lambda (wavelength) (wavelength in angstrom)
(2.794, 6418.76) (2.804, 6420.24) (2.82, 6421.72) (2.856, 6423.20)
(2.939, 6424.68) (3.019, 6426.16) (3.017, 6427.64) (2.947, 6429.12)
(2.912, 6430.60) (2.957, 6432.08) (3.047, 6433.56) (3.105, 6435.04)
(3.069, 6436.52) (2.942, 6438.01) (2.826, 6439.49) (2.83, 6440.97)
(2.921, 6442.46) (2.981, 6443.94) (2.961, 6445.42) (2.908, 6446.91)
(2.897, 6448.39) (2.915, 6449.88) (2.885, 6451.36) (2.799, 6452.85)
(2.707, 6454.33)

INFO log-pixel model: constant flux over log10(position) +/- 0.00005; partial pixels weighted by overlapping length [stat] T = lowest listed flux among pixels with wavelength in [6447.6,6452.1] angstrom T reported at 2.885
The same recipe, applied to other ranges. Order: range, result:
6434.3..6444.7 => 2.826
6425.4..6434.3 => 2.912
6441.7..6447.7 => 2.908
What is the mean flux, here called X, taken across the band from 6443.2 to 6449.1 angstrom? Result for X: 2.94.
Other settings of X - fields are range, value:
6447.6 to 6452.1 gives 2.9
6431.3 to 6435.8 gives 3.04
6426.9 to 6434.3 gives 2.98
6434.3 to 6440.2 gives 2.99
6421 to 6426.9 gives 2.91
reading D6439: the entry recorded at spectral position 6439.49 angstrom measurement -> 2.826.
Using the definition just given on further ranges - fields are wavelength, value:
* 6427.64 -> 3.017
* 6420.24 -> 2.804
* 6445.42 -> 2.961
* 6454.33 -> 2.707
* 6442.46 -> 2.921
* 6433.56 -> 3.047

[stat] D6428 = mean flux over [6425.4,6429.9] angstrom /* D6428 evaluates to 2.99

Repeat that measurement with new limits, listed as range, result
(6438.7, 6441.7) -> 2.84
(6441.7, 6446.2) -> 2.95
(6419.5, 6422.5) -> 2.81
